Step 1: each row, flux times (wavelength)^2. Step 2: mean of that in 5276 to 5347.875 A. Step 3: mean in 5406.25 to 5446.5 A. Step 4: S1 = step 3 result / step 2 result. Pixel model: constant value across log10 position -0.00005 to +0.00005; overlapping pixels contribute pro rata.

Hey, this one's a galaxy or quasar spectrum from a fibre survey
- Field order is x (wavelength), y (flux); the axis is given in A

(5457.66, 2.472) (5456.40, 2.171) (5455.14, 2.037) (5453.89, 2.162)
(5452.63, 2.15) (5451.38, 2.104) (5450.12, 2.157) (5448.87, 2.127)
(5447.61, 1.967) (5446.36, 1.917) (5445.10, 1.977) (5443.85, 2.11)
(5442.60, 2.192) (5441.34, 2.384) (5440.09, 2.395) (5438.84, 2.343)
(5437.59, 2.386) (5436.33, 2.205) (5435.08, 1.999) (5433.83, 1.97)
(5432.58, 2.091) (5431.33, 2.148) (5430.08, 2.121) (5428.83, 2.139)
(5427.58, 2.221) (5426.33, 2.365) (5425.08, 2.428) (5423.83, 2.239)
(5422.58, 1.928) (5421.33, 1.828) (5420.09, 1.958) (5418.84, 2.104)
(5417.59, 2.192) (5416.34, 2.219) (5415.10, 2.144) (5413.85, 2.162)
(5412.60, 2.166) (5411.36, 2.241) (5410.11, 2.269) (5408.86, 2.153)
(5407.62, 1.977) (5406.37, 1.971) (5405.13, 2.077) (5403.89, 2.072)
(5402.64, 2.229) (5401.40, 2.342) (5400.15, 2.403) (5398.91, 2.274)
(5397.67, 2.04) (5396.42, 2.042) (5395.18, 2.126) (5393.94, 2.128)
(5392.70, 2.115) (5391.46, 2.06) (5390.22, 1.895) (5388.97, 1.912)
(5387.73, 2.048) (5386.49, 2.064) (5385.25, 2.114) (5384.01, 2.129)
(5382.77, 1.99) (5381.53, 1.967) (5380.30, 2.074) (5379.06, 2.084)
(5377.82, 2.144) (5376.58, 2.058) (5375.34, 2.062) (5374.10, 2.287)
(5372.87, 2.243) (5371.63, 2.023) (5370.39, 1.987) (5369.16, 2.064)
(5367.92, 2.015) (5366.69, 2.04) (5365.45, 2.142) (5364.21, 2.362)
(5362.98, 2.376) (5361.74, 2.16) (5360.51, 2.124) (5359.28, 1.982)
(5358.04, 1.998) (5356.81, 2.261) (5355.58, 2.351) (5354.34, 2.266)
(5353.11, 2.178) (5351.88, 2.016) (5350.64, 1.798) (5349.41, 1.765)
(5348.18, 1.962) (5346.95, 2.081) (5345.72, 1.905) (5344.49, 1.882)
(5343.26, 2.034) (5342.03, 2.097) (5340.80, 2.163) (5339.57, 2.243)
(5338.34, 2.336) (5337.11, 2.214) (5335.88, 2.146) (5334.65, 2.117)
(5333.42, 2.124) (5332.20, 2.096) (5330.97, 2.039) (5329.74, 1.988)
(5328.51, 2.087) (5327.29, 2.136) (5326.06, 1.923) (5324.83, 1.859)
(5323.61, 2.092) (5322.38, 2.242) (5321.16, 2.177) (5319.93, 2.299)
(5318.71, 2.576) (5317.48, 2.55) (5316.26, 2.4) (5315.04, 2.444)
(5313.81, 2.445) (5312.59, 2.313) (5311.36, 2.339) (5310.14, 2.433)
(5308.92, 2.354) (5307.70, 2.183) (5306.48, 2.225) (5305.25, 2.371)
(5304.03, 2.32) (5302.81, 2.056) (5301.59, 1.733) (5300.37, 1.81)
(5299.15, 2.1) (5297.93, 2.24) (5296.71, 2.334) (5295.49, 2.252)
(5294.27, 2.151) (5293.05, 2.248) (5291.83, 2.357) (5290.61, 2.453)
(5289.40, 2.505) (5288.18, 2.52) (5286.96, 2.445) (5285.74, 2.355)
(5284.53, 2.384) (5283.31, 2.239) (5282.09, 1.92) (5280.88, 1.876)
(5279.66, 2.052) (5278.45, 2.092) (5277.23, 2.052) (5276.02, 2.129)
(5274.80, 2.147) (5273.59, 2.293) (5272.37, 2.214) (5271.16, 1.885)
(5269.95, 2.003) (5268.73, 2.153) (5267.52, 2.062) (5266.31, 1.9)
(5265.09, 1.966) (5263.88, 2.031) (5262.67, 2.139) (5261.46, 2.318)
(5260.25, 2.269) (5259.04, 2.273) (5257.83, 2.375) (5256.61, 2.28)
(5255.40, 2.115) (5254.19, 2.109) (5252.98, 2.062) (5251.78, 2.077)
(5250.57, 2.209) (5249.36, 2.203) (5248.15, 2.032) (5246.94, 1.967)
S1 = 1.02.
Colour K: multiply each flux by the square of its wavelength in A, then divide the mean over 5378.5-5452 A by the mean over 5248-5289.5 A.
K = 1.0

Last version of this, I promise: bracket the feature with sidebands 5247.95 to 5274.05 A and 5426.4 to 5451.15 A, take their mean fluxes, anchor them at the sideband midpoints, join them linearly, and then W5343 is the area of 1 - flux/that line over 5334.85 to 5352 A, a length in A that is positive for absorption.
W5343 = 0.8 A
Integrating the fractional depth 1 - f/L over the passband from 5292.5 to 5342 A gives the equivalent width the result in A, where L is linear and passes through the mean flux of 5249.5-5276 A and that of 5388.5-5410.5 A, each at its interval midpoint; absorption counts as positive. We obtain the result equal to -1.7 A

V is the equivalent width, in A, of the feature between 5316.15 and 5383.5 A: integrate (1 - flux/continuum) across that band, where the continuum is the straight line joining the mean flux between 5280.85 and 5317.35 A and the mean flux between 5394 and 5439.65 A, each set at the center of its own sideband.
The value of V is 3.1 A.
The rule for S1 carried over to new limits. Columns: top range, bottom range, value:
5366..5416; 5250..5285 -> 1.04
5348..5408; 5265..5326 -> 0.98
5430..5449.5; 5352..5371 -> 1.03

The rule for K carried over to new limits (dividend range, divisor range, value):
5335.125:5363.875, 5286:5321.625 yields 0.93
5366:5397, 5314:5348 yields 0.98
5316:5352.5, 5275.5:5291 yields 0.96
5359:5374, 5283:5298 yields 0.94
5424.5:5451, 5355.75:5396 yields 1.06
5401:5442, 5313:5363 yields 1.04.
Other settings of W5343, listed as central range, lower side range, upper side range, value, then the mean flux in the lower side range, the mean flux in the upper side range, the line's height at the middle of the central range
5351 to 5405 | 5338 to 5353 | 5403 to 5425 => -1.5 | 2.02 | 2.11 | 2.06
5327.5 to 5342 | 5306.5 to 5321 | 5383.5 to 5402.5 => 1.1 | 2.38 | 2.12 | 2.31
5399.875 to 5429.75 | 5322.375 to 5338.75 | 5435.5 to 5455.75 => -0.2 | 2.09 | 2.16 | 2.14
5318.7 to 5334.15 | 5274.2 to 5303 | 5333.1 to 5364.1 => 0.2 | 2.19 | 2.11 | 2.14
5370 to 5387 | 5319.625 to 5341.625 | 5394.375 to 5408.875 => 0.4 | 2.12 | 2.14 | 2.14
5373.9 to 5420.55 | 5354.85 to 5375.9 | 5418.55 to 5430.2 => 0.6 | 2.15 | 2.13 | 2.14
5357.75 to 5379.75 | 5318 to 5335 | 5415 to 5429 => 0.2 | 2.13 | 2.15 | 2.14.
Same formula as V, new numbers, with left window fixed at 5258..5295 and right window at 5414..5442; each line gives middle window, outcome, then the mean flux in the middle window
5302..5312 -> -0.4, 2.27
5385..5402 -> 0.5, 2.11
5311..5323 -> -1.1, 2.38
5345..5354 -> 0.9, 1.97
